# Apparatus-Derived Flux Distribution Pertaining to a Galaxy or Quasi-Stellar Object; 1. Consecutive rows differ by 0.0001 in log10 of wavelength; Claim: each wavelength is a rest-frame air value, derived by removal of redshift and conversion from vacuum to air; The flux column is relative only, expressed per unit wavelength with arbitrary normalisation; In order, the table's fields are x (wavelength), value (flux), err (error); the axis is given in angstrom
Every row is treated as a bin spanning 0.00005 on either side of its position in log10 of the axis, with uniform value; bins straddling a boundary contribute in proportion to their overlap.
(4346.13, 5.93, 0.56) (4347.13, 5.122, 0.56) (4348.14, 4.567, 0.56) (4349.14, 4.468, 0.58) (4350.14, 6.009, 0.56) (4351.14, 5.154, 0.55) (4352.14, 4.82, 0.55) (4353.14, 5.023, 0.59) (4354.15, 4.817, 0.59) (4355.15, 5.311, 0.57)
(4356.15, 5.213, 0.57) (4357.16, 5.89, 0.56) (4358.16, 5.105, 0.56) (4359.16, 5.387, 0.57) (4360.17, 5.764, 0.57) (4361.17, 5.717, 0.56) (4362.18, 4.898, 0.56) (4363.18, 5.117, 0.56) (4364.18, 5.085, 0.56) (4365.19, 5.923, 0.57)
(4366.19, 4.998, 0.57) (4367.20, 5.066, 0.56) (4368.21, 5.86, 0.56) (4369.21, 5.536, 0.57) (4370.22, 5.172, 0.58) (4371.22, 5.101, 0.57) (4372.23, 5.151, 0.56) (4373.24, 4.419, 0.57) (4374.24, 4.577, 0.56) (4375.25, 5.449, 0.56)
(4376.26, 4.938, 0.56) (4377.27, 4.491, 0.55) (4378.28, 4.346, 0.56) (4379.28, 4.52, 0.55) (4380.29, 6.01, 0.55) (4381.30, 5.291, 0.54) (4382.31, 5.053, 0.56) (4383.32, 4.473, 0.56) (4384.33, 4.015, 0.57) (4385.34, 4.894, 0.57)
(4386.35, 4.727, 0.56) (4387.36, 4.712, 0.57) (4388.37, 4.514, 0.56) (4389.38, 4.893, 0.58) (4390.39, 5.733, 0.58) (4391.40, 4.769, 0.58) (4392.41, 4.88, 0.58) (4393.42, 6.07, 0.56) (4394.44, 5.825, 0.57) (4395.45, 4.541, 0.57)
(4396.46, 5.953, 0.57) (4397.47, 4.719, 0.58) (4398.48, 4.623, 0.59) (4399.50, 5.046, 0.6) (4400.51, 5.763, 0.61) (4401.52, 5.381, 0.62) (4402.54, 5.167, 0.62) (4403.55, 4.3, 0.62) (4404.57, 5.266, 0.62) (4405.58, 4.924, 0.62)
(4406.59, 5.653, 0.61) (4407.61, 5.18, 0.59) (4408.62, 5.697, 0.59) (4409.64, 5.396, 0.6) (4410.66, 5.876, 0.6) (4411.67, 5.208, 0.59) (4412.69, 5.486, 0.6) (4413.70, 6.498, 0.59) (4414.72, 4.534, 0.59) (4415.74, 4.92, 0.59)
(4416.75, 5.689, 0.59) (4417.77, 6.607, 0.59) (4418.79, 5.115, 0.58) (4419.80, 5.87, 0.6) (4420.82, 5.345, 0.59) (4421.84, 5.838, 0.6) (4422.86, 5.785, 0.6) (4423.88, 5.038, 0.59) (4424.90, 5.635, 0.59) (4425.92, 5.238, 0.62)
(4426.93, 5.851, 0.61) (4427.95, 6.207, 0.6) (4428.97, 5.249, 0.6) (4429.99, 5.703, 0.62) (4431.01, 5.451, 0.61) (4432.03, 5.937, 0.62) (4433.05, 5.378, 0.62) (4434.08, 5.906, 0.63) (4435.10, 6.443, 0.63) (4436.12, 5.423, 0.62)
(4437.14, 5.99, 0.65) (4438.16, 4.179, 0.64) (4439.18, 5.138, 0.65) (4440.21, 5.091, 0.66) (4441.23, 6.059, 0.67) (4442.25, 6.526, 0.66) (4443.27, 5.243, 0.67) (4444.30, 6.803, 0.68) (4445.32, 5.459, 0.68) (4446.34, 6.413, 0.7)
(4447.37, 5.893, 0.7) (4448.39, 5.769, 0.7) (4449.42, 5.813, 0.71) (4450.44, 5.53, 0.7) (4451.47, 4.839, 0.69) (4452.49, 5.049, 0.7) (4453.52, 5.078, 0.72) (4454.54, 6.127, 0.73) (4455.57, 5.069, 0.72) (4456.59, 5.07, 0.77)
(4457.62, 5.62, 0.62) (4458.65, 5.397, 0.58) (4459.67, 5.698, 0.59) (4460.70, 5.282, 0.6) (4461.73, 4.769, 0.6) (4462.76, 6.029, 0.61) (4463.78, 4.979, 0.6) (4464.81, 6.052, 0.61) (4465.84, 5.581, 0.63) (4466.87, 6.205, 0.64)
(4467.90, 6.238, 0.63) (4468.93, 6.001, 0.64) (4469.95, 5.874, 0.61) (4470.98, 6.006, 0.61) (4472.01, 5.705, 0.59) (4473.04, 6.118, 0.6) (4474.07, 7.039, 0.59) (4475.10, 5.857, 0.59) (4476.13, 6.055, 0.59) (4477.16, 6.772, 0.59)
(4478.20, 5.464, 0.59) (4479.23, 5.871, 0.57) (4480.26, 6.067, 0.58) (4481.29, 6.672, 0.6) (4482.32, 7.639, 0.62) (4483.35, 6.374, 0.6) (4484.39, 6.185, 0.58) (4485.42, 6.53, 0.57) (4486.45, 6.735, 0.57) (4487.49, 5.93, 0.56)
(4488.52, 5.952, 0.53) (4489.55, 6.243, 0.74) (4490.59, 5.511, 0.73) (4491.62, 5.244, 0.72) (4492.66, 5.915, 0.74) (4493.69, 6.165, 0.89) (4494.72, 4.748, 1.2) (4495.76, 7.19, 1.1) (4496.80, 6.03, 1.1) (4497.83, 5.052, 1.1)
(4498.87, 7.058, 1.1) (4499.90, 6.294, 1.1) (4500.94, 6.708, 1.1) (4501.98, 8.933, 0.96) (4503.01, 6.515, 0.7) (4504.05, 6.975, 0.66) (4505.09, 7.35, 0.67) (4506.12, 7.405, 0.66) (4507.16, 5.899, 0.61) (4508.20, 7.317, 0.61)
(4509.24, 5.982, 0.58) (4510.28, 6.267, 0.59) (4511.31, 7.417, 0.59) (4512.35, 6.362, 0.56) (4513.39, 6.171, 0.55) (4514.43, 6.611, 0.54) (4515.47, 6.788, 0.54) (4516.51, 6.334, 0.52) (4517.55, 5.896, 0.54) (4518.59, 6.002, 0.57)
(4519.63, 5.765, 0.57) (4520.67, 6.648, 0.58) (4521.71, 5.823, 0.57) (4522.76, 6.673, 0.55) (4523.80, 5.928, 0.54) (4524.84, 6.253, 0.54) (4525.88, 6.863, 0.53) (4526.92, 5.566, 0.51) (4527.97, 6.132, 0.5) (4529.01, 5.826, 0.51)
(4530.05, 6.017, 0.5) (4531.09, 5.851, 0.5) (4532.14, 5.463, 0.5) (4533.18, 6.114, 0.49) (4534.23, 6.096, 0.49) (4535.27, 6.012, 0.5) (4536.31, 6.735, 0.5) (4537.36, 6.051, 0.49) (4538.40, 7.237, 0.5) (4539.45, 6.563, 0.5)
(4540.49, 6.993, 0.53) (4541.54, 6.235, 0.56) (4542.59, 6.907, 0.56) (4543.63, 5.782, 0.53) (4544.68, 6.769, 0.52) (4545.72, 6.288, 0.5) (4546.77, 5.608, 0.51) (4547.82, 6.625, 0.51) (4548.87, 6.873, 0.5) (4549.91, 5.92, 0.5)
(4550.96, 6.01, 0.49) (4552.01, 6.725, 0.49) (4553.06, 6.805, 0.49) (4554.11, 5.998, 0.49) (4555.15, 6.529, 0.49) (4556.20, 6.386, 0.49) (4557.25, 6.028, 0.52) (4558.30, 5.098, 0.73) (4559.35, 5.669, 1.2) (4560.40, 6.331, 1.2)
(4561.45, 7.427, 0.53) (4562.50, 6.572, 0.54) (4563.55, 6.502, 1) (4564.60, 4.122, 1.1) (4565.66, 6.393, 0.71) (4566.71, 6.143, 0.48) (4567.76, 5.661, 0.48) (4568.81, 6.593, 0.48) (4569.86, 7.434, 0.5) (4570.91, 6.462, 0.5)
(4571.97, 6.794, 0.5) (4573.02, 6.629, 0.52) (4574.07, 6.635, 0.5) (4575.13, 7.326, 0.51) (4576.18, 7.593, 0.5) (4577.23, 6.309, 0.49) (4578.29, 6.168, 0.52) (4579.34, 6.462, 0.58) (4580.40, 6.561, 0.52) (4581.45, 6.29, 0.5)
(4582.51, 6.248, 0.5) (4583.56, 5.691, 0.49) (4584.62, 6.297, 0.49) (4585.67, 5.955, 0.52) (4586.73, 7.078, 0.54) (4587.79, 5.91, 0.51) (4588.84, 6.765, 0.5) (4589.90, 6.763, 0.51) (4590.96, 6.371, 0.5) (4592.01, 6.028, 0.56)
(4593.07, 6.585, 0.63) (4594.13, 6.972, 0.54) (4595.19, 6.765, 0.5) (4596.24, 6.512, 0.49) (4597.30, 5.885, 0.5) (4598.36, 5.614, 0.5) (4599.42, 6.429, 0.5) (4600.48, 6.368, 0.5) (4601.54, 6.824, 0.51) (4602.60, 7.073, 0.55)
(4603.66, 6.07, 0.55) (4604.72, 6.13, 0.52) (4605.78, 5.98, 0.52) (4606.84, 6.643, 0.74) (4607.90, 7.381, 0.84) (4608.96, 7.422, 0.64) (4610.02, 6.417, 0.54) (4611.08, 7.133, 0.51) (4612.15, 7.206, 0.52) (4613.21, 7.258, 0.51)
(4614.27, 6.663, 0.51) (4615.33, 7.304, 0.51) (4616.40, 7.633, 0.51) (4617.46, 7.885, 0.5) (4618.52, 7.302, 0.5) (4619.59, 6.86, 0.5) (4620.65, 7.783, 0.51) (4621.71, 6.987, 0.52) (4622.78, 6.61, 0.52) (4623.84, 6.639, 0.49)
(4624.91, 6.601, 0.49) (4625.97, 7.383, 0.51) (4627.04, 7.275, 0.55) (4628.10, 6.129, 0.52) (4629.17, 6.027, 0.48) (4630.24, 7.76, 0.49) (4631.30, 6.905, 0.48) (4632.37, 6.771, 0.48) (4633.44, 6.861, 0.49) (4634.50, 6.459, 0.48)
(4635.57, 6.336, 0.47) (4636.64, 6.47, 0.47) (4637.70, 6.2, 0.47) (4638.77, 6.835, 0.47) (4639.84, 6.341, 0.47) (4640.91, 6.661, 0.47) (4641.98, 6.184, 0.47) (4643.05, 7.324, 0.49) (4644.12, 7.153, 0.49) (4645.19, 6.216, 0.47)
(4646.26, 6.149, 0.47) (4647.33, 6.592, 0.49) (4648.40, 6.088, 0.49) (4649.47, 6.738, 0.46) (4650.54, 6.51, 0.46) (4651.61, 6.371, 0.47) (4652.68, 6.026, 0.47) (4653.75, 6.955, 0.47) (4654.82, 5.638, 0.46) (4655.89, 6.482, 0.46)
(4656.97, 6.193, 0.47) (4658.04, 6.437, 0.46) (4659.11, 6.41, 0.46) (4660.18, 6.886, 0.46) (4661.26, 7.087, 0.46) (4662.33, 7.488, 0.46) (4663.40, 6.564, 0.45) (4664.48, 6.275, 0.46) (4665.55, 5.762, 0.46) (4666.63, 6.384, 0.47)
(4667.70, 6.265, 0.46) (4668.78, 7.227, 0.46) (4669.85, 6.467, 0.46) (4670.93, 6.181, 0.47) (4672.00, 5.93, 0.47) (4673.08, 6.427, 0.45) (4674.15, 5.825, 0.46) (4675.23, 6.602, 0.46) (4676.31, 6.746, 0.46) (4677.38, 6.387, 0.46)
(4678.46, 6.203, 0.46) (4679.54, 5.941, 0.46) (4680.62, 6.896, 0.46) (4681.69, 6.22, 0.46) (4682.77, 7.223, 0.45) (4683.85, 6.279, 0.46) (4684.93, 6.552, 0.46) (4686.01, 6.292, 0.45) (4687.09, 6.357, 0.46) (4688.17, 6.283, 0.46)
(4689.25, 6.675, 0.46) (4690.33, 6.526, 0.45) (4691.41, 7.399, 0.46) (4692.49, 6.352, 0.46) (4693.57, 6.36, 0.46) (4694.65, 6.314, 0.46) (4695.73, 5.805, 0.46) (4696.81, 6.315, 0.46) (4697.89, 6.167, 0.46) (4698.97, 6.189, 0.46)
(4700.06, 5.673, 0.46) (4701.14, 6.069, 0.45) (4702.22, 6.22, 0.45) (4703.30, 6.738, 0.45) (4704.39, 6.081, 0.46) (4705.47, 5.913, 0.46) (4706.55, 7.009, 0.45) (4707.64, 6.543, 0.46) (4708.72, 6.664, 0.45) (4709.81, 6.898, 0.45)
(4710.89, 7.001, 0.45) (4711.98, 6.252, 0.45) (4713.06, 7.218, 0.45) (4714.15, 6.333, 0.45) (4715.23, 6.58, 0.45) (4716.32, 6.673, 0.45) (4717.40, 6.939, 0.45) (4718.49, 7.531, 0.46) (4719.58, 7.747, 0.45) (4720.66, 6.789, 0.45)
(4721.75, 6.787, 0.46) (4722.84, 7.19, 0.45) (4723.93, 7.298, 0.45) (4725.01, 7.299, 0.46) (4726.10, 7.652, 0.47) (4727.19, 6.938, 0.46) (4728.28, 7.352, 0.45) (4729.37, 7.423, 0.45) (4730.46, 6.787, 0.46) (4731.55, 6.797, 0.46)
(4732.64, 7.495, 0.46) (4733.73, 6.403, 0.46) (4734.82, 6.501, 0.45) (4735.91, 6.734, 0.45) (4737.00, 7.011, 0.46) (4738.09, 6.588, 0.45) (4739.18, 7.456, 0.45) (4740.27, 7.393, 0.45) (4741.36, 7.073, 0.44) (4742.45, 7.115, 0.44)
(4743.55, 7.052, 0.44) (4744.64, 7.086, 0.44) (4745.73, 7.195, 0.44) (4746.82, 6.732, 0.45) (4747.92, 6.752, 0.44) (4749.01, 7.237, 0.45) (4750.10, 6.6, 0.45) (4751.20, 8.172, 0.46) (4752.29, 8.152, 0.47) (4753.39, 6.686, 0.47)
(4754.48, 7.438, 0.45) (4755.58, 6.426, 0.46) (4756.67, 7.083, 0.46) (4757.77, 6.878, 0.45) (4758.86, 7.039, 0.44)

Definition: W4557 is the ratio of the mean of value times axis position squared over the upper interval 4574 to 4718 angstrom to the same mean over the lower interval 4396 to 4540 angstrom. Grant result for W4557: 1.2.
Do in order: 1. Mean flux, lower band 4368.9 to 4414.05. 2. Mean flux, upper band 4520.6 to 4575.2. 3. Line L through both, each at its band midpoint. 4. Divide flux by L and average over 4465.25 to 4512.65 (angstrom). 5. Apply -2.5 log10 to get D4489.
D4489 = -0.087 mag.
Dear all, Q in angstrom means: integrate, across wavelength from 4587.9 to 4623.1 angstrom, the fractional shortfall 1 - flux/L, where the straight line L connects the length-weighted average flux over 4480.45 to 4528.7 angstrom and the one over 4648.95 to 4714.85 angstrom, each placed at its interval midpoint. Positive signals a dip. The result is -1.9 angstrom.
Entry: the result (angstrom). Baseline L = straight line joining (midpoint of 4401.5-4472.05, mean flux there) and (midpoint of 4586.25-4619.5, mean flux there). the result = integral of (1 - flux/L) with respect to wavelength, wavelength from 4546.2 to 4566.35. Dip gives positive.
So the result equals 0.7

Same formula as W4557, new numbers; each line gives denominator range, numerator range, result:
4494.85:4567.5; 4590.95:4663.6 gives 1.10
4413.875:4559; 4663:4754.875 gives 1.22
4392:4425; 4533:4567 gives 1.24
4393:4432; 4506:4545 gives 1.22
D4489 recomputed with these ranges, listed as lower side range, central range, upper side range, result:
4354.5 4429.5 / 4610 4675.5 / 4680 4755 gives -0.038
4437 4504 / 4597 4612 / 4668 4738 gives -0.036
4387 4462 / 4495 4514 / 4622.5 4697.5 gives -0.153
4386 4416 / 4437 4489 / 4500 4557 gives -0.006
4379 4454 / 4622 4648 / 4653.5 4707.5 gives -0.071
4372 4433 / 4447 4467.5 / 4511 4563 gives 0.034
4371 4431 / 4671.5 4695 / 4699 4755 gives 0.041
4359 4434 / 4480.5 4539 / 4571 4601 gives -0.065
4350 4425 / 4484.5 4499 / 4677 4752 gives -0.054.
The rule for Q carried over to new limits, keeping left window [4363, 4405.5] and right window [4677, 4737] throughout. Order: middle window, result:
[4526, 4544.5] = -1.4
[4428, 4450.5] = -1.6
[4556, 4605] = -2.8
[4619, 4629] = -1.0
